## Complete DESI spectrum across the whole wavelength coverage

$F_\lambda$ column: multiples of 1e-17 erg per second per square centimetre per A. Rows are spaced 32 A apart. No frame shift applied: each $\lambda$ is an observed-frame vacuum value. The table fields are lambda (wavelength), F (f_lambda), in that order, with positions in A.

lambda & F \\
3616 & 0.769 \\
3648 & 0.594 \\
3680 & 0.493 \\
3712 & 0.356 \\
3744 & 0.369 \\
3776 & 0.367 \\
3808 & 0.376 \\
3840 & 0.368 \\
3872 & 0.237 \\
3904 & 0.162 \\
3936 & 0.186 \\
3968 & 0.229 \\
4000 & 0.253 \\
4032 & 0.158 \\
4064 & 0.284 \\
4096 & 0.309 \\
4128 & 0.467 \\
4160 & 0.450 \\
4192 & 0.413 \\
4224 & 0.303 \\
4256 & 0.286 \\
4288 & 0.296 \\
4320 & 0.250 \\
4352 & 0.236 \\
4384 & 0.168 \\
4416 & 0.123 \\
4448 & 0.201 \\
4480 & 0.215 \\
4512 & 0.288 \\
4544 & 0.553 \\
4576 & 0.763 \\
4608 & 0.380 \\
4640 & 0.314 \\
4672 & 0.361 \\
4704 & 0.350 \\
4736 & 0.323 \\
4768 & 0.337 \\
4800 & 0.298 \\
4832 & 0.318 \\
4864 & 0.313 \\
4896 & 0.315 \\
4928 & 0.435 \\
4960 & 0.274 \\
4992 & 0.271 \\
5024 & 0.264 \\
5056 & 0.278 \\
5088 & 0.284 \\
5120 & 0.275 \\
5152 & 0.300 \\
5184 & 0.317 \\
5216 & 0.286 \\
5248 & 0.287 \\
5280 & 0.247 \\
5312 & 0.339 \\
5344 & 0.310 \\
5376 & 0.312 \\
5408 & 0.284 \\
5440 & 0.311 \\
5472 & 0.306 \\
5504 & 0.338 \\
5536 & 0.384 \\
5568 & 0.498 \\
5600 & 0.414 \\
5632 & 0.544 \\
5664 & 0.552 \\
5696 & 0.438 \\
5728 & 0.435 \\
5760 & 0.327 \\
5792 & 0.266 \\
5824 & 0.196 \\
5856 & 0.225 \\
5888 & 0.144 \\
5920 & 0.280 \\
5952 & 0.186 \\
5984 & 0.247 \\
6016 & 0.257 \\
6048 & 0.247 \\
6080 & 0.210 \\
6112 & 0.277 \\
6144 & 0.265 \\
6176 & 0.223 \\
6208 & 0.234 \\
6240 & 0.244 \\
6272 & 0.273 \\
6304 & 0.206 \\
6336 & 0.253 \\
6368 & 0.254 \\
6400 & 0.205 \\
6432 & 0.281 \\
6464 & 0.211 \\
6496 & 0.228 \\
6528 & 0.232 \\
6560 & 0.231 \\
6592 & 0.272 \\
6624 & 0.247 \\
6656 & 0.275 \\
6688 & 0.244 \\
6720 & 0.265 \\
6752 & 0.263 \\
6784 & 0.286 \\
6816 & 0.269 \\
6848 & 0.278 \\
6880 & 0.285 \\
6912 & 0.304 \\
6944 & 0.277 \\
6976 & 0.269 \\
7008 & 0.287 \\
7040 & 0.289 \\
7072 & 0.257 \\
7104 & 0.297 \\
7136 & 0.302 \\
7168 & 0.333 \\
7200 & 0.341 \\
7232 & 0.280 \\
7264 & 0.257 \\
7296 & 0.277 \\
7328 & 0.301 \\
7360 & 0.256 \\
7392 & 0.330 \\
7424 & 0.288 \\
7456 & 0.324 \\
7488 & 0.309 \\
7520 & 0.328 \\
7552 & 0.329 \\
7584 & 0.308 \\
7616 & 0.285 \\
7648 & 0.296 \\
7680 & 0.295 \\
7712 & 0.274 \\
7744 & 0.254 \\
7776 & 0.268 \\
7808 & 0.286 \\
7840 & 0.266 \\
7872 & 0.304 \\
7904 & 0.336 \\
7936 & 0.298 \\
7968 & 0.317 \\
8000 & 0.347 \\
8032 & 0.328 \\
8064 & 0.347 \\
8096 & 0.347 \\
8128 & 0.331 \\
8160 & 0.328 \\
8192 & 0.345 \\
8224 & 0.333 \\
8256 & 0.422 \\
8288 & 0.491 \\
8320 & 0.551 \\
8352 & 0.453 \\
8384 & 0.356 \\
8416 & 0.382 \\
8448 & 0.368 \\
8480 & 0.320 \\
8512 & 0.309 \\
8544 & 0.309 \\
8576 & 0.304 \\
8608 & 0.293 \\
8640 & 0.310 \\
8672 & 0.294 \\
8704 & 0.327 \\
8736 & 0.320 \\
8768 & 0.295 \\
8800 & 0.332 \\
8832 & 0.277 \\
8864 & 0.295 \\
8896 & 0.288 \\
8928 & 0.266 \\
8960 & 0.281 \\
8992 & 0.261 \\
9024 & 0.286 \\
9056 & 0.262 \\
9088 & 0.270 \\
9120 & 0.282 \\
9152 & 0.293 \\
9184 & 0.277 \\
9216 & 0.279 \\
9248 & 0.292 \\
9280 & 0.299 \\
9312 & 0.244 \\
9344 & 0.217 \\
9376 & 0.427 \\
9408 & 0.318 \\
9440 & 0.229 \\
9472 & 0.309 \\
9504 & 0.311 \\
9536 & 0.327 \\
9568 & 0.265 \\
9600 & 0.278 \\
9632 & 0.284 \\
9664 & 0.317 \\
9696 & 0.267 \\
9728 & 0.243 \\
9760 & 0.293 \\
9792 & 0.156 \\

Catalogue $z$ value 1.96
